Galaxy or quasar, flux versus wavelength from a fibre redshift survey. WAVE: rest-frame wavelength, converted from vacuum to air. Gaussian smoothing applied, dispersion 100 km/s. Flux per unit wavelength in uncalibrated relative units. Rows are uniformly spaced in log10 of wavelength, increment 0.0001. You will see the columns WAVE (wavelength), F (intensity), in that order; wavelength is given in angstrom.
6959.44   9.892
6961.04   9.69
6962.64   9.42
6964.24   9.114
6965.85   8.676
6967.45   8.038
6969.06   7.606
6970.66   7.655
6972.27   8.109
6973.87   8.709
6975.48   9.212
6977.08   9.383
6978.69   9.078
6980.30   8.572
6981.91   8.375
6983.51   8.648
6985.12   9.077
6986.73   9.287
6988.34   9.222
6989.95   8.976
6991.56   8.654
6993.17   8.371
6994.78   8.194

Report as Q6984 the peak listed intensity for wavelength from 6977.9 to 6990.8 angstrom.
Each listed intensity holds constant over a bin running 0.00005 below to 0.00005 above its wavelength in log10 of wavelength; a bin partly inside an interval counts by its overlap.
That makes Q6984 9.287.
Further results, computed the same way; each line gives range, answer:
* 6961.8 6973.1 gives 9.42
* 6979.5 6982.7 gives 8.572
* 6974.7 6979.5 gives 9.383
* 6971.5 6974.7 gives 8.709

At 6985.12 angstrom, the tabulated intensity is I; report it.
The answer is 9.077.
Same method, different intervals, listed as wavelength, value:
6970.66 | 7.655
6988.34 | 9.222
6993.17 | 8.371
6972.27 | 8.109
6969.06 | 7.606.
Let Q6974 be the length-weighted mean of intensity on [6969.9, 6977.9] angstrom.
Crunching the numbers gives 8.62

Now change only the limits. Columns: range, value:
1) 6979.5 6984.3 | 8.54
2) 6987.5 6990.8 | 9.09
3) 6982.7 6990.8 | 9.04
